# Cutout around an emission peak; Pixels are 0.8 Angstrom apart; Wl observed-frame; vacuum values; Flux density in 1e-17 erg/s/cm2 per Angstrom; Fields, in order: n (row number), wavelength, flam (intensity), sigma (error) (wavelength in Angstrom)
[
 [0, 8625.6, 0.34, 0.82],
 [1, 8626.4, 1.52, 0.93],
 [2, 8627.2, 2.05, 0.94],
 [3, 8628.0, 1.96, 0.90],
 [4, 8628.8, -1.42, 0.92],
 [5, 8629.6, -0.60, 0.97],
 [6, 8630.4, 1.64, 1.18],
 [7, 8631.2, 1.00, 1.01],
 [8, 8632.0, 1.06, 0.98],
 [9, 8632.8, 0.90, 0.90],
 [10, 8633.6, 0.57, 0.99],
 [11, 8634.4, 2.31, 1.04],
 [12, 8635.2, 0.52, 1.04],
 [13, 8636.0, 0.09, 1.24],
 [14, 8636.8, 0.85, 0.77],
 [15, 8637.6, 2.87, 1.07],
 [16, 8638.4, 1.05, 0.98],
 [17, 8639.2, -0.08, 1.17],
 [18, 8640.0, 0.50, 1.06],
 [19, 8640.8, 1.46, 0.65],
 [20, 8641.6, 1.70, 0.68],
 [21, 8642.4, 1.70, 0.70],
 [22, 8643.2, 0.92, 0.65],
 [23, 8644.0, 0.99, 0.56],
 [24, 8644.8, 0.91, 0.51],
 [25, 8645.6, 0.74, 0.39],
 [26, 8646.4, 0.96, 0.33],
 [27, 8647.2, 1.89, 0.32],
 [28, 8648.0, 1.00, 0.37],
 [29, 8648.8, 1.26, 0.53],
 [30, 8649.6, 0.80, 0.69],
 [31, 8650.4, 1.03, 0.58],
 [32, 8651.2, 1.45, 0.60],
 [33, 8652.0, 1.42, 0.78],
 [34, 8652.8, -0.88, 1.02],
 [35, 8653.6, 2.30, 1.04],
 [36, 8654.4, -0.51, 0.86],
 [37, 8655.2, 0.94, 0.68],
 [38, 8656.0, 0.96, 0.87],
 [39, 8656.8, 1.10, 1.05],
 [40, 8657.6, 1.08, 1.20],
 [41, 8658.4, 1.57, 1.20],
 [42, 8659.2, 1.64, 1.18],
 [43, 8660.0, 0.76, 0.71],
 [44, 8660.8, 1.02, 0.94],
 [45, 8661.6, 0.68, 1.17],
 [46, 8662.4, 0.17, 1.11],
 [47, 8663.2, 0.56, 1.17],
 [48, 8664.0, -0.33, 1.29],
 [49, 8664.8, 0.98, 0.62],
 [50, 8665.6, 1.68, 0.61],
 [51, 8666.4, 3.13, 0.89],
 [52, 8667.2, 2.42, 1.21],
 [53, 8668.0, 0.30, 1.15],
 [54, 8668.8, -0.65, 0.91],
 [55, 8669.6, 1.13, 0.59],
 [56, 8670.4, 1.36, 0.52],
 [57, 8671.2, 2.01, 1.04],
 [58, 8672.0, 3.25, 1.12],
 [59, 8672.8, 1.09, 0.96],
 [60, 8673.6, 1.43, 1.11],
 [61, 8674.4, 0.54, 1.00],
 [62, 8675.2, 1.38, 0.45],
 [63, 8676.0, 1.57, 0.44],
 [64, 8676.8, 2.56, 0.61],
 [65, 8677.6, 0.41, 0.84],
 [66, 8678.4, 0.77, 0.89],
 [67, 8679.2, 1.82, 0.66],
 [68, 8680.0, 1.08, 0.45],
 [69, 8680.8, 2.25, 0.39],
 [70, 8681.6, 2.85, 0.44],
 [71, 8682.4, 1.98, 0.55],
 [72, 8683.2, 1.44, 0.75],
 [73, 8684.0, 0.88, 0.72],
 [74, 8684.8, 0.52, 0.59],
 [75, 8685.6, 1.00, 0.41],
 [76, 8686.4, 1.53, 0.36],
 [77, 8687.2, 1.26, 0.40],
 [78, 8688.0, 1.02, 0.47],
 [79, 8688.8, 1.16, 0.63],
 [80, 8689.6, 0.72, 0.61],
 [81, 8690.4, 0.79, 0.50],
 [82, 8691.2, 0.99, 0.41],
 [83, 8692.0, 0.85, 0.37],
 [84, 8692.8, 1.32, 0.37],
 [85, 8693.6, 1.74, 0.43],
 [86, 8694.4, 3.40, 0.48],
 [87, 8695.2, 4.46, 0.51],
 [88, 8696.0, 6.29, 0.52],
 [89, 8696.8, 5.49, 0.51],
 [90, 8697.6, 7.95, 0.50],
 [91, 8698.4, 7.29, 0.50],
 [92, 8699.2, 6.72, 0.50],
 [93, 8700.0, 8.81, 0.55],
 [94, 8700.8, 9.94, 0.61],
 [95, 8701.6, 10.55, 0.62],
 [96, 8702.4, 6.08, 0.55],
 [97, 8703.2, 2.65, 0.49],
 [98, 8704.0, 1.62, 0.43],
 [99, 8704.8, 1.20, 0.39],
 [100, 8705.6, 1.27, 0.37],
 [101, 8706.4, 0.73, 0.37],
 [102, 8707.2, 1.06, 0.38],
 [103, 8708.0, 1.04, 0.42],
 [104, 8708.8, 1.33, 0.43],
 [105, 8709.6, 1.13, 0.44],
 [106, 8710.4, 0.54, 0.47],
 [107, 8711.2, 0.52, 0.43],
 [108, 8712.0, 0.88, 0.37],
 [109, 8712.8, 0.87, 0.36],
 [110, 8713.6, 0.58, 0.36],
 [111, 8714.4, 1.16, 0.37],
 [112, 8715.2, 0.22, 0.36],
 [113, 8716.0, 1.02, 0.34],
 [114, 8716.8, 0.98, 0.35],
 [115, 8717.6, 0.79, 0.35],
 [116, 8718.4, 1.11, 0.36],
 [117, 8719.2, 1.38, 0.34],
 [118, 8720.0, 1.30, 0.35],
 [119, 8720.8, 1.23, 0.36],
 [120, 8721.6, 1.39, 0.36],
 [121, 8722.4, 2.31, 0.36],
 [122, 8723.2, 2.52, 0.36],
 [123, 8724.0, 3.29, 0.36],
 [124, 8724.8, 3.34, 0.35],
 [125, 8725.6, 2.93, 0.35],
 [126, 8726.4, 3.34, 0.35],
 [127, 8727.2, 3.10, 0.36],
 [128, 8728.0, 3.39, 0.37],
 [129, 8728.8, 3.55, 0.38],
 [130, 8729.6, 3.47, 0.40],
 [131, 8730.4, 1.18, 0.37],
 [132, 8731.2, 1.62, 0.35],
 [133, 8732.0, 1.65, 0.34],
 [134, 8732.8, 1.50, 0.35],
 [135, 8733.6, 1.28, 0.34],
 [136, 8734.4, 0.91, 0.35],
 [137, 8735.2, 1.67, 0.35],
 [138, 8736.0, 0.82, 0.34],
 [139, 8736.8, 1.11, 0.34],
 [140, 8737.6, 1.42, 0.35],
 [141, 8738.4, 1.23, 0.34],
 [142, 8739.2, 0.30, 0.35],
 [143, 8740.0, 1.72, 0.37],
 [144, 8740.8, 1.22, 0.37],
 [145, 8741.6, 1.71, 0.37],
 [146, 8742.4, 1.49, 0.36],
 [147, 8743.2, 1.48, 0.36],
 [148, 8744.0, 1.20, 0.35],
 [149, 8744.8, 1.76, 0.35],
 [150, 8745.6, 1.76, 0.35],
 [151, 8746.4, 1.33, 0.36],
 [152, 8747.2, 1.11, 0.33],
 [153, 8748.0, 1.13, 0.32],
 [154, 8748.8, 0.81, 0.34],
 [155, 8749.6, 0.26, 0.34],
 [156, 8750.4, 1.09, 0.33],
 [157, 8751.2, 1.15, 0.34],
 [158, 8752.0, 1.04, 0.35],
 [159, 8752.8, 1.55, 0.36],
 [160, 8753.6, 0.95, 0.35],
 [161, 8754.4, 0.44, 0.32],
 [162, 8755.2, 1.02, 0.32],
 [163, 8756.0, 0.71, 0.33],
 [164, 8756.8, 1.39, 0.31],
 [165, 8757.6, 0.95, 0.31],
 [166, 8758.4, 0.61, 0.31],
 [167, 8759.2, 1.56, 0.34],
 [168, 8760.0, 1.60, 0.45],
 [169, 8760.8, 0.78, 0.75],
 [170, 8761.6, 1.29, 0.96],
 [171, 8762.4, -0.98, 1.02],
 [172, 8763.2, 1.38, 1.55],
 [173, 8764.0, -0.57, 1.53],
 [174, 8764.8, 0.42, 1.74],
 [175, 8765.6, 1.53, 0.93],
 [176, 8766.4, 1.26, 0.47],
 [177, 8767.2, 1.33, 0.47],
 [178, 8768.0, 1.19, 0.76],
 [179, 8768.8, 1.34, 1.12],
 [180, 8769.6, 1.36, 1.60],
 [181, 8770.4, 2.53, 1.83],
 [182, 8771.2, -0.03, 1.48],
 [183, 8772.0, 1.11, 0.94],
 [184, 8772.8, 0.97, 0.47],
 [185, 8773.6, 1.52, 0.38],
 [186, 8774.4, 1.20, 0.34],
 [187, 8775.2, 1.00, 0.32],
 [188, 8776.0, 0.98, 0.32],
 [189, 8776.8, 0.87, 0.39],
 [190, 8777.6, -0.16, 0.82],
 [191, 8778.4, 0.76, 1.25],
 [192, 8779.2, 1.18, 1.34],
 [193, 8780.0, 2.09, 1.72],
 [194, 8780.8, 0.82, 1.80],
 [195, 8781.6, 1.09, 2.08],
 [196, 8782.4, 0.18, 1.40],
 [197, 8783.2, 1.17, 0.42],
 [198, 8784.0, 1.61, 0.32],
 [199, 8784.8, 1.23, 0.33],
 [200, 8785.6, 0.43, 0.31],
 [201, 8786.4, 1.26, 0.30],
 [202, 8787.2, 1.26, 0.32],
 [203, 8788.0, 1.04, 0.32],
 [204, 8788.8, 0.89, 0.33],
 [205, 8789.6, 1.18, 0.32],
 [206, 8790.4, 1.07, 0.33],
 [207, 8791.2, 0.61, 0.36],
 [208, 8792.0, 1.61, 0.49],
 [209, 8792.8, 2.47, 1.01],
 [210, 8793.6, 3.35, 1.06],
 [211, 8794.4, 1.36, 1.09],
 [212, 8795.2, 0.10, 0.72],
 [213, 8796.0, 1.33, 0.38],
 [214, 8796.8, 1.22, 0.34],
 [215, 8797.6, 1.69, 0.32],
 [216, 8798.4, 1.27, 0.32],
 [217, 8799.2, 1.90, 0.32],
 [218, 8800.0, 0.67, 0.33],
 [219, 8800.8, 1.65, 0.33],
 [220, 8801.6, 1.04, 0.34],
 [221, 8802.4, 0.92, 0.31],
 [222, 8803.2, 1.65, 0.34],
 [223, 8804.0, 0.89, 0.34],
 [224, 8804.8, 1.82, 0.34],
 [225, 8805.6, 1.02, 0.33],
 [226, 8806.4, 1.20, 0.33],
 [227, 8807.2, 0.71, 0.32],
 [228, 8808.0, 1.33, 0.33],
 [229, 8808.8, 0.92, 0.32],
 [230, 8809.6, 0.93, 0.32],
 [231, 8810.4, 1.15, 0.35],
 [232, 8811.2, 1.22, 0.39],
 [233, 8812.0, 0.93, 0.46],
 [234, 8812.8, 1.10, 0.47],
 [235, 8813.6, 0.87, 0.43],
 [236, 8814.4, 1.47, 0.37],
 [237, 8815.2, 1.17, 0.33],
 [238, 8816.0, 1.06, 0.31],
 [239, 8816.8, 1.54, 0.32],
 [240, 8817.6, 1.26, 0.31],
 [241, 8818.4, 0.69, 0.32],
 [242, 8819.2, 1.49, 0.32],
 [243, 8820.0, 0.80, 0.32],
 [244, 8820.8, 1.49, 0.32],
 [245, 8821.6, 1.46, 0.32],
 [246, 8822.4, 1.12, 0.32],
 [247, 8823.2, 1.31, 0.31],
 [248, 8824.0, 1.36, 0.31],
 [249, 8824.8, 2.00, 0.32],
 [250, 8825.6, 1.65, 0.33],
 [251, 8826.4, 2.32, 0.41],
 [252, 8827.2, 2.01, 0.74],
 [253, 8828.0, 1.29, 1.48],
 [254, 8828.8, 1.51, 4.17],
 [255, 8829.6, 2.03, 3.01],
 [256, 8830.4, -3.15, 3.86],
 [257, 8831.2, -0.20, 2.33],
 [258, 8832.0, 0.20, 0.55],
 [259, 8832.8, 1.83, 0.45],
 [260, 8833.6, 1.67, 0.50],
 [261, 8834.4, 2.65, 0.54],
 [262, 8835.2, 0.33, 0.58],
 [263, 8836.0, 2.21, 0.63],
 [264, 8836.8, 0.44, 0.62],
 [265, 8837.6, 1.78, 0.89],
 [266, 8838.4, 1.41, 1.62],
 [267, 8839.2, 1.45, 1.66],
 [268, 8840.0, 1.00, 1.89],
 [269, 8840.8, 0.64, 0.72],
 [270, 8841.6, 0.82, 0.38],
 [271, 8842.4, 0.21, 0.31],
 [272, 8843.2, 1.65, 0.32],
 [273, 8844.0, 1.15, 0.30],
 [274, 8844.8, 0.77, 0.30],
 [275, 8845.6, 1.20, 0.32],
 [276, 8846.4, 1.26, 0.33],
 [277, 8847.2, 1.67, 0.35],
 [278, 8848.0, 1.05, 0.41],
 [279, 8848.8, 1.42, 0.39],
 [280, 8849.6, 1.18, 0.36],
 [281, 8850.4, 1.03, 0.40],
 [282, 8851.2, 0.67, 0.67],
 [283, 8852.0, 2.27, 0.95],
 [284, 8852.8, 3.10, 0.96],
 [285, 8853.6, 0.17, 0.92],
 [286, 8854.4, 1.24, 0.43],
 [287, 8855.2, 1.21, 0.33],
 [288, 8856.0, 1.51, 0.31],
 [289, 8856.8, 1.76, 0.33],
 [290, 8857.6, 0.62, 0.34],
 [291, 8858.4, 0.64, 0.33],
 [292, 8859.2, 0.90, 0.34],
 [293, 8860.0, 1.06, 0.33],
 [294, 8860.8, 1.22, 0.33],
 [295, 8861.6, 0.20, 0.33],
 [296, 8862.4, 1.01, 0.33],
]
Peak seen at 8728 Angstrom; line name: [N II]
